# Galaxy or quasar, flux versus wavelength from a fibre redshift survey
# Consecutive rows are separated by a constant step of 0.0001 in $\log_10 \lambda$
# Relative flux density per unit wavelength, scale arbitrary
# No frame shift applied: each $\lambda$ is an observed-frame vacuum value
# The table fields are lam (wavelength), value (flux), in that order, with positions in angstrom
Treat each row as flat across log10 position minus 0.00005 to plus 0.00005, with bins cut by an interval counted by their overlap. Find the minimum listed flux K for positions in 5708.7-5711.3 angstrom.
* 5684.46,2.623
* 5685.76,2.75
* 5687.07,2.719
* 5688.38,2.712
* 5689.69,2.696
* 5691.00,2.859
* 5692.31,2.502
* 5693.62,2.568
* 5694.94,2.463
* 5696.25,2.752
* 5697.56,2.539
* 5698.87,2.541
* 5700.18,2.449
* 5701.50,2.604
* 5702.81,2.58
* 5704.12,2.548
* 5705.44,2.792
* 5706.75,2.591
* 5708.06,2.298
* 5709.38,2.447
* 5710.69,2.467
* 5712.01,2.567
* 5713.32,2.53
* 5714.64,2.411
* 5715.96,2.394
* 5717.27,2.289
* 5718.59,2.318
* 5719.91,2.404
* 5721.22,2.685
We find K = 2.447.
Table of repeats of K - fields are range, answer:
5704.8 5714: 2.298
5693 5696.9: 2.463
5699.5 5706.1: 2.449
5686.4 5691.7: 2.696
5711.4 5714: 2.53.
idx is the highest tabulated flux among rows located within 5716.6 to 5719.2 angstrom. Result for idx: 2.318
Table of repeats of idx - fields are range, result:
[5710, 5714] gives 2.567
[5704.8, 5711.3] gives 2.792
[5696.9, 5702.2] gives 2.604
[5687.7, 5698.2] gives 2.859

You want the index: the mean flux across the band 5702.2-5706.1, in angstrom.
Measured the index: 2.64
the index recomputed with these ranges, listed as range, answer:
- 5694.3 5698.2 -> 2.59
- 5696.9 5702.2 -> 2.53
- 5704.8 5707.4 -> 2.7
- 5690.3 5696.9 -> 2.63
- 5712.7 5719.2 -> 2.39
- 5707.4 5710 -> 2.37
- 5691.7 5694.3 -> 2.53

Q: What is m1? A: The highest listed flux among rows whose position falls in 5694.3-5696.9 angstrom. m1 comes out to 2.752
